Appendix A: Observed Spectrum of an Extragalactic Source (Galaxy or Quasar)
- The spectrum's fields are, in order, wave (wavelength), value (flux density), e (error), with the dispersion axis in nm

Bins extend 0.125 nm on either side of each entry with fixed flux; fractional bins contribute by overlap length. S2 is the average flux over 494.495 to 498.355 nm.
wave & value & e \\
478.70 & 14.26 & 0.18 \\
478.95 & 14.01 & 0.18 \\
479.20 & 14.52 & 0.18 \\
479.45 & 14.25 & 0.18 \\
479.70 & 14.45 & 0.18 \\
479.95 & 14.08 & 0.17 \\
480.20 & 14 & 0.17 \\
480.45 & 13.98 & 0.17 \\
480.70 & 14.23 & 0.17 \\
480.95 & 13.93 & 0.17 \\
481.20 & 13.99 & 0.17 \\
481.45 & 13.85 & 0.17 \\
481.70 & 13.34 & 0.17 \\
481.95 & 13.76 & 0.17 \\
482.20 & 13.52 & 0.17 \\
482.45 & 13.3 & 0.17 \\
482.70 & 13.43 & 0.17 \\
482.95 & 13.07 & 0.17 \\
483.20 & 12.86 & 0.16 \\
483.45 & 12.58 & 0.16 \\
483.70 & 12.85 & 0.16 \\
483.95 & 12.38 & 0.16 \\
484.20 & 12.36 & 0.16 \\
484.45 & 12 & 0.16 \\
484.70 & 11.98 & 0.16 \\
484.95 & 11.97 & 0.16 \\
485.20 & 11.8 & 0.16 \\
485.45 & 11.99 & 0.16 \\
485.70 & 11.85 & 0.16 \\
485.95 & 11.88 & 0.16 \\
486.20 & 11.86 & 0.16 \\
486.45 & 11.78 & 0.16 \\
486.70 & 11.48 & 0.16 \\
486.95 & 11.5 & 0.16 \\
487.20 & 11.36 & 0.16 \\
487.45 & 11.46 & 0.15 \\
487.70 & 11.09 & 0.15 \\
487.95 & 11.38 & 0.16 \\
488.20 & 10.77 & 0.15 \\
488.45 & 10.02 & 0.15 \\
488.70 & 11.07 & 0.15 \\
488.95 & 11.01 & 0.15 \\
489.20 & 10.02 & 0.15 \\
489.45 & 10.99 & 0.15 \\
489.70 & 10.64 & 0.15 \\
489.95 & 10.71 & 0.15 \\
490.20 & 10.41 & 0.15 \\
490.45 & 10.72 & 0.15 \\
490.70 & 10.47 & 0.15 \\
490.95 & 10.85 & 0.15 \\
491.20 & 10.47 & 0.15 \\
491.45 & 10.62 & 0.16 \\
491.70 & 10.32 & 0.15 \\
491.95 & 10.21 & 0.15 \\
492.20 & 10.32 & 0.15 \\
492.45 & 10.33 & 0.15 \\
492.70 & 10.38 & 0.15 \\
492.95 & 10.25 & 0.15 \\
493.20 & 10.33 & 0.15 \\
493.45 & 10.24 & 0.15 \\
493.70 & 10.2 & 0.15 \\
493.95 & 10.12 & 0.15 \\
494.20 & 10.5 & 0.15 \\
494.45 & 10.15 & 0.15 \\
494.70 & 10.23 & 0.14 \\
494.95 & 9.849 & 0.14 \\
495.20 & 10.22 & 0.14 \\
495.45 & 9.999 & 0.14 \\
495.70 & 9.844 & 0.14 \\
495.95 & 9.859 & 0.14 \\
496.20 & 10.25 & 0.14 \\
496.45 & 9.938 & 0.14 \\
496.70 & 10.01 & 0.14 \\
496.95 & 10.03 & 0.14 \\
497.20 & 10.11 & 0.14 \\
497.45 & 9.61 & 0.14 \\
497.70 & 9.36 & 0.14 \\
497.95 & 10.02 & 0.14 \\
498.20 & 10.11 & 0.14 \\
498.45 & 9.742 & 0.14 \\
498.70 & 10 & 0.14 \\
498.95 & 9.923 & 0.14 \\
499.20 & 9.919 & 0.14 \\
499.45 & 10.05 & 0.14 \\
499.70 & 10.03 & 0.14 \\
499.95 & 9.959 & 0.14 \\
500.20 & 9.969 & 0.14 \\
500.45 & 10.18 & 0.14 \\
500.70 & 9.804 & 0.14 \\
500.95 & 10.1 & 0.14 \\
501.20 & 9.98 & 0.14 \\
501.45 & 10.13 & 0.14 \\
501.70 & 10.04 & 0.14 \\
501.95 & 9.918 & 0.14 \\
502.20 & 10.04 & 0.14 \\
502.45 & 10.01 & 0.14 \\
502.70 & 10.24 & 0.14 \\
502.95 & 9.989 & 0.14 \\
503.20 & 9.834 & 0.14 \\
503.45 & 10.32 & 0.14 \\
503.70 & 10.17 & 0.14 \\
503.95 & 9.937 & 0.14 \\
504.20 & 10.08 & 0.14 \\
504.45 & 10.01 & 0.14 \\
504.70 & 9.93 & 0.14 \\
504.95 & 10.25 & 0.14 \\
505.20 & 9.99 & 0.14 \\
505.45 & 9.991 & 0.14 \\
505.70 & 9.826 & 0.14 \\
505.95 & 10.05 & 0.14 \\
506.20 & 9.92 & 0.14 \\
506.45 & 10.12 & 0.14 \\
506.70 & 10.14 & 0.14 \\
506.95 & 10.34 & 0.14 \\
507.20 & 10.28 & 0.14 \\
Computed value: 9.96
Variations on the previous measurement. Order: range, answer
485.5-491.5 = 11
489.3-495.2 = 10.4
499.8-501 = 10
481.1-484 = 13.3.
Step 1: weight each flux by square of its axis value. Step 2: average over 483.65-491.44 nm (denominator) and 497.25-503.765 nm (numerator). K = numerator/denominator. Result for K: 0.9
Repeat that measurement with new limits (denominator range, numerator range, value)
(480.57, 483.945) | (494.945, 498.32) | 0.79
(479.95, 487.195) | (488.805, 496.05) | 0.84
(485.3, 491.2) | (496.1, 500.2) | 0.93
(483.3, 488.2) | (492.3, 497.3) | 0.89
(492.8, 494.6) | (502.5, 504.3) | 1.02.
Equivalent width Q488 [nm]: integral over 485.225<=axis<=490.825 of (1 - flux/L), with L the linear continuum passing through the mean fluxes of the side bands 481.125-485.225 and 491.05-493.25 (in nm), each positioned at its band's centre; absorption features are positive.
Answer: 0.198 nm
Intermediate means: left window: 12.9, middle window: 11.1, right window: 10.4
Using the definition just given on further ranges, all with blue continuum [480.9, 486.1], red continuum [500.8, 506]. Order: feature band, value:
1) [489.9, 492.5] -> 0.27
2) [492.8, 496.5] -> 0.36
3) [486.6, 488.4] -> 0.15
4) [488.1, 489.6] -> 0.17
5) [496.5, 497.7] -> 0.11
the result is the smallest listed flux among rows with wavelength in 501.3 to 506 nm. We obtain 9.826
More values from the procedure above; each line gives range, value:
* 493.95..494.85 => 10.12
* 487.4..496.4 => 9.844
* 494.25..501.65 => 9.36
